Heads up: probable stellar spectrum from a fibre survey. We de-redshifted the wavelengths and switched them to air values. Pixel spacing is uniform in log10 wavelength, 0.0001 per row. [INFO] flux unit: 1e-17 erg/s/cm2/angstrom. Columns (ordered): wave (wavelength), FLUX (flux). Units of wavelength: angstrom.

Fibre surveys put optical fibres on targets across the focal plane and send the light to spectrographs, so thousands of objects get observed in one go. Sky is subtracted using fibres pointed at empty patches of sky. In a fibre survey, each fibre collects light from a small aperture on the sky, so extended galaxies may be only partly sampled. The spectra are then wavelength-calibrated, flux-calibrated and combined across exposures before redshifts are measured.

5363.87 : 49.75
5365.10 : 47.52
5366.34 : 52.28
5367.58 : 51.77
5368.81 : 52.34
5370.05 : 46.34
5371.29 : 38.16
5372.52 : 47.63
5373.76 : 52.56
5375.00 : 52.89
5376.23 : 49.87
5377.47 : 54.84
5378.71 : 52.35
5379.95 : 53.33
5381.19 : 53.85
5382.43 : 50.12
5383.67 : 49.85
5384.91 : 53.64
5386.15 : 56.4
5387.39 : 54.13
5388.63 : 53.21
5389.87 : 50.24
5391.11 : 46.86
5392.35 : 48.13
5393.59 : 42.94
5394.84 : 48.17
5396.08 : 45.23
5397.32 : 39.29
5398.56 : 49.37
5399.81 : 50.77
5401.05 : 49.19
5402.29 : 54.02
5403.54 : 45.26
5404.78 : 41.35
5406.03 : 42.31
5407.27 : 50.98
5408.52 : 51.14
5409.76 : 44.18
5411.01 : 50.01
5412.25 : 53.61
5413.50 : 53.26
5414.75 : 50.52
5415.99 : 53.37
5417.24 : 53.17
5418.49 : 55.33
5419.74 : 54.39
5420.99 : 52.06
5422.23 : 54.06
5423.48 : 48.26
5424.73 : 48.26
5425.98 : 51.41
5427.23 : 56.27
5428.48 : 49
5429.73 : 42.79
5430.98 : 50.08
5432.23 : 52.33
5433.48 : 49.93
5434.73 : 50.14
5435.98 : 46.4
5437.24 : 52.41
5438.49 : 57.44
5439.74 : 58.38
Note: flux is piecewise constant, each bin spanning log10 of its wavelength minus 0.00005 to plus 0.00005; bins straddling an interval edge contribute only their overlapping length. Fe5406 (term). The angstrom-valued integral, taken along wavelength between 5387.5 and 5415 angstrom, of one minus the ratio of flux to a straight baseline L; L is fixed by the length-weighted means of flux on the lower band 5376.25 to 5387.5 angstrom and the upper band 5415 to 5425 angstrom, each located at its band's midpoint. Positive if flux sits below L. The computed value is 2.3 angstrom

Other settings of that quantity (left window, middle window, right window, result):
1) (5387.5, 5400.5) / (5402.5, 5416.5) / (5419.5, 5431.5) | 0.08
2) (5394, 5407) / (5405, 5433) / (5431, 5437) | -1.29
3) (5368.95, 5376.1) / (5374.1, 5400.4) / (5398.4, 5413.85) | -1.05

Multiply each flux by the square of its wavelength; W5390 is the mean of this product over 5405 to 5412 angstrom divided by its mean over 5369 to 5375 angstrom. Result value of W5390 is 1.02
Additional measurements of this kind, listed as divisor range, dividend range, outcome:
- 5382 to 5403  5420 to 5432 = 1.03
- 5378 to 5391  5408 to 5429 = 1.00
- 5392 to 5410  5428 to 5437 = 1.05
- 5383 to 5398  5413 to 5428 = 1.08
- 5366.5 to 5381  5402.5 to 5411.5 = 0.94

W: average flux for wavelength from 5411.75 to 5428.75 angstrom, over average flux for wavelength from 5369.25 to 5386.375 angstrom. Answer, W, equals 1.03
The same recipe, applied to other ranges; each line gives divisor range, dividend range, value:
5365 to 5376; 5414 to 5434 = 1.04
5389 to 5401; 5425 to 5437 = 1.06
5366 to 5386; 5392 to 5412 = 0.93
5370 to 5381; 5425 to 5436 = 1.00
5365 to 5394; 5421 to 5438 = 0.99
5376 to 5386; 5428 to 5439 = 0.95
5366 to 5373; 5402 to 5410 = 0.98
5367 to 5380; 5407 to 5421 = 1.04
